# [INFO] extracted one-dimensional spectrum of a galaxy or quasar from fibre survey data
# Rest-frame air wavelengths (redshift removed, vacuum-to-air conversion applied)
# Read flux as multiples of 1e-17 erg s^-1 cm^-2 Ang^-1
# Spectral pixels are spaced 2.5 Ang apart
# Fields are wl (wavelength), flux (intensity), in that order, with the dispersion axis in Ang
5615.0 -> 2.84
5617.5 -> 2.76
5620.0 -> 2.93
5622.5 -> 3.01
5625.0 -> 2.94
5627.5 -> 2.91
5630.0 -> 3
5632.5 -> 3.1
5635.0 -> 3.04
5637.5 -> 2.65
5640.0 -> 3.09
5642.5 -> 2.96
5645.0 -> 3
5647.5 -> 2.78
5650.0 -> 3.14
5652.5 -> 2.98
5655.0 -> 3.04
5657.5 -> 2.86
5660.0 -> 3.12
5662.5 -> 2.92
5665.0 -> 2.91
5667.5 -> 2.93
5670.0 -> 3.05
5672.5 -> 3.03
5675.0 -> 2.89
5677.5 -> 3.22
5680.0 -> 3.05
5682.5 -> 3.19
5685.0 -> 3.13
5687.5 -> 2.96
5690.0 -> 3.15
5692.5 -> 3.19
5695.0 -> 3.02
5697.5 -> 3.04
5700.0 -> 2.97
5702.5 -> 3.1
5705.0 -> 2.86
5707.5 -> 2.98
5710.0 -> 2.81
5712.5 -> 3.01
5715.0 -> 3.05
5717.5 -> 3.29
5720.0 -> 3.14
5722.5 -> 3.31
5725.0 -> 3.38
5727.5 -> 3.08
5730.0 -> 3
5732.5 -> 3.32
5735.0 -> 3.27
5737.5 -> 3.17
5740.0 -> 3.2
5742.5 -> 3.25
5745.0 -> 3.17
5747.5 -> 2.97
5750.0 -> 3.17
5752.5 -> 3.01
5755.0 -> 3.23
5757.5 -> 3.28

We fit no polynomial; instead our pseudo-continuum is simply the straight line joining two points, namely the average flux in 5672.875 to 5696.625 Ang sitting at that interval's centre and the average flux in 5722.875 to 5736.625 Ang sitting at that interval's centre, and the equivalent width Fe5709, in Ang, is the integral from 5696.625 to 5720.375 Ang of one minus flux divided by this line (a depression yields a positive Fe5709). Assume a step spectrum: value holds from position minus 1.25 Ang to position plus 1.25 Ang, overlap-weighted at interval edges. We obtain 1.0 Ang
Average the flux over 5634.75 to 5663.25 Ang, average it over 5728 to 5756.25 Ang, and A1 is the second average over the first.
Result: 1.07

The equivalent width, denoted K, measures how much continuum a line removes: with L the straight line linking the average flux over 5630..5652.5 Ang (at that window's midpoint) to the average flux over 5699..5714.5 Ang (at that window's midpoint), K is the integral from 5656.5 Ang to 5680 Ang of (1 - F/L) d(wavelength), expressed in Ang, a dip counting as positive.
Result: -0.2 Ang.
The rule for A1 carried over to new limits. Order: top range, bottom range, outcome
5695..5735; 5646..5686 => 1.03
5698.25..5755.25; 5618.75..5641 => 1.05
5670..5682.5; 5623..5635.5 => 1.02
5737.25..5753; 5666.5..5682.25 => 1.03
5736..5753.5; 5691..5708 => 1.04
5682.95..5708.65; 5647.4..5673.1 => 1.02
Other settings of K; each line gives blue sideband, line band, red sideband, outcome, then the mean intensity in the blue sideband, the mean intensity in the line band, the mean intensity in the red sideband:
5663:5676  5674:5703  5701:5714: -1.2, 2.96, 3.08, 2.95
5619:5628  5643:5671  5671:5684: 0.5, 2.95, 2.97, 3.08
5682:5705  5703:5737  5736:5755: -0.1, 3.07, 3.12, 3.14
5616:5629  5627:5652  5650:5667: -0.2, 2.91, 2.97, 2.98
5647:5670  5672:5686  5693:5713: -0.5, 2.98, 3.09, 2.98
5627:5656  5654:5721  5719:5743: 1.4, 2.98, 3.03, 3.21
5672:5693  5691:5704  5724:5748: 0.2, 3.09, 3.06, 3.19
